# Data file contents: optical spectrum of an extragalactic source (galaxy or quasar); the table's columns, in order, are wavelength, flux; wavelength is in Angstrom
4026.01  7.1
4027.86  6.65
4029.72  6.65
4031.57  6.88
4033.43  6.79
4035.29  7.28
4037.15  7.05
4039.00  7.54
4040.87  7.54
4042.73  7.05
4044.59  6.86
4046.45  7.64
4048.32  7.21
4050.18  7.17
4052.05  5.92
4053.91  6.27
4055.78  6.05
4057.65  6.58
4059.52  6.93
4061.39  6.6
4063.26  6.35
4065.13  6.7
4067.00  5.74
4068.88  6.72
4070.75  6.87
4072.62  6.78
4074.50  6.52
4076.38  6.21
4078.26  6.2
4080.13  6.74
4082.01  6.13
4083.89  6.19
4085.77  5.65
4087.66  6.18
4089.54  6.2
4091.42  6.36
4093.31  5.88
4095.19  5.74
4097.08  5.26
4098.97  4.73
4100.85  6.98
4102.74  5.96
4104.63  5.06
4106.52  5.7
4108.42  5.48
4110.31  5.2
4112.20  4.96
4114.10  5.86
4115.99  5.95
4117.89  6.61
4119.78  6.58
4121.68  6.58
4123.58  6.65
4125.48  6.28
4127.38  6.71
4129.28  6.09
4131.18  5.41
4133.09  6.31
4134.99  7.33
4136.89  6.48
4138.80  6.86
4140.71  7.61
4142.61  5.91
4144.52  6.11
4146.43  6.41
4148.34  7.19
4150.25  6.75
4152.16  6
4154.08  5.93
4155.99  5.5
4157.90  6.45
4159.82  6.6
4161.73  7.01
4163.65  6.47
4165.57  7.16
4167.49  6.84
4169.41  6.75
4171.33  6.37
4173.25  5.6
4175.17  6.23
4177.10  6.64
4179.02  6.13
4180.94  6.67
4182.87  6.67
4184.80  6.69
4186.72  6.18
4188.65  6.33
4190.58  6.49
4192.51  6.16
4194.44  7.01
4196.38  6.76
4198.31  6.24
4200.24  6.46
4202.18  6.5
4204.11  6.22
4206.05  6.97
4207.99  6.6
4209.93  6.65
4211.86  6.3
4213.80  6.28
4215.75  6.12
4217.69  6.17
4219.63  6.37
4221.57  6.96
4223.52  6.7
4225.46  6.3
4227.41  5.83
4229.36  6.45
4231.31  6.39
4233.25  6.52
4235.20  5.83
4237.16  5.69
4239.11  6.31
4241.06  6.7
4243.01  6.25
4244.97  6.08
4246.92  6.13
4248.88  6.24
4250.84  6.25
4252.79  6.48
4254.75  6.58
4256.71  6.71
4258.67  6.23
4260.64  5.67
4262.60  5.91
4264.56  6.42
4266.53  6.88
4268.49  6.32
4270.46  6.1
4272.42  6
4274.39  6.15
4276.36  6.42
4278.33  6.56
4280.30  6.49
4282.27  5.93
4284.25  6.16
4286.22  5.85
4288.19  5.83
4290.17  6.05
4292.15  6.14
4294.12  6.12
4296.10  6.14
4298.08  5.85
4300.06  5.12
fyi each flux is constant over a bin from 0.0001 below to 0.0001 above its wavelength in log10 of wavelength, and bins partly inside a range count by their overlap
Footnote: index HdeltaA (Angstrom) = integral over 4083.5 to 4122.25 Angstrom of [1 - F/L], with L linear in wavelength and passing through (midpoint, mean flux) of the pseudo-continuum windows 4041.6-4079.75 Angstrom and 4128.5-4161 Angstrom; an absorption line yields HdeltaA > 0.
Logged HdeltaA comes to 4.0 Angstrom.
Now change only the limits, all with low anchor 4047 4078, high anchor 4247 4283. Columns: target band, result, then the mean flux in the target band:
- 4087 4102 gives 1.4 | 5.91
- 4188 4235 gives -0.6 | 6.44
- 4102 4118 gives 2.2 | 5.59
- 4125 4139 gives 0.1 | 6.42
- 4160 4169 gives -0.6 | 6.84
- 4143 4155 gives 0.1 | 6.37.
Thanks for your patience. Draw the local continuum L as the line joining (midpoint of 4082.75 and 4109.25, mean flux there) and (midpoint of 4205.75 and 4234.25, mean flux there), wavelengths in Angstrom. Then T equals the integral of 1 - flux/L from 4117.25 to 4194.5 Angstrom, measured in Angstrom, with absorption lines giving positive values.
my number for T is -4.63 Angstrom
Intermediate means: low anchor 5.81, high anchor 6.43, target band 6.48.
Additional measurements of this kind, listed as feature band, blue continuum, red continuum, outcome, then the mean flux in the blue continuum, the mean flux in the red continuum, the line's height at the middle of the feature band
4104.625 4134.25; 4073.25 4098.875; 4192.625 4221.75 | 0.8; 6.06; 6.48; 6.18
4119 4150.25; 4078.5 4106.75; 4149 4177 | -1.6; 5.93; 6.42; 6.22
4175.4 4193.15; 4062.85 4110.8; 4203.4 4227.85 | -0.3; 6.06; 6.43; 6.34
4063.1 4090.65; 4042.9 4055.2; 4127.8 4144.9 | 1.5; 6.84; 6.48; 6.72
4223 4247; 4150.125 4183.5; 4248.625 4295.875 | 0.2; 6.42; 6.23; 6.3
